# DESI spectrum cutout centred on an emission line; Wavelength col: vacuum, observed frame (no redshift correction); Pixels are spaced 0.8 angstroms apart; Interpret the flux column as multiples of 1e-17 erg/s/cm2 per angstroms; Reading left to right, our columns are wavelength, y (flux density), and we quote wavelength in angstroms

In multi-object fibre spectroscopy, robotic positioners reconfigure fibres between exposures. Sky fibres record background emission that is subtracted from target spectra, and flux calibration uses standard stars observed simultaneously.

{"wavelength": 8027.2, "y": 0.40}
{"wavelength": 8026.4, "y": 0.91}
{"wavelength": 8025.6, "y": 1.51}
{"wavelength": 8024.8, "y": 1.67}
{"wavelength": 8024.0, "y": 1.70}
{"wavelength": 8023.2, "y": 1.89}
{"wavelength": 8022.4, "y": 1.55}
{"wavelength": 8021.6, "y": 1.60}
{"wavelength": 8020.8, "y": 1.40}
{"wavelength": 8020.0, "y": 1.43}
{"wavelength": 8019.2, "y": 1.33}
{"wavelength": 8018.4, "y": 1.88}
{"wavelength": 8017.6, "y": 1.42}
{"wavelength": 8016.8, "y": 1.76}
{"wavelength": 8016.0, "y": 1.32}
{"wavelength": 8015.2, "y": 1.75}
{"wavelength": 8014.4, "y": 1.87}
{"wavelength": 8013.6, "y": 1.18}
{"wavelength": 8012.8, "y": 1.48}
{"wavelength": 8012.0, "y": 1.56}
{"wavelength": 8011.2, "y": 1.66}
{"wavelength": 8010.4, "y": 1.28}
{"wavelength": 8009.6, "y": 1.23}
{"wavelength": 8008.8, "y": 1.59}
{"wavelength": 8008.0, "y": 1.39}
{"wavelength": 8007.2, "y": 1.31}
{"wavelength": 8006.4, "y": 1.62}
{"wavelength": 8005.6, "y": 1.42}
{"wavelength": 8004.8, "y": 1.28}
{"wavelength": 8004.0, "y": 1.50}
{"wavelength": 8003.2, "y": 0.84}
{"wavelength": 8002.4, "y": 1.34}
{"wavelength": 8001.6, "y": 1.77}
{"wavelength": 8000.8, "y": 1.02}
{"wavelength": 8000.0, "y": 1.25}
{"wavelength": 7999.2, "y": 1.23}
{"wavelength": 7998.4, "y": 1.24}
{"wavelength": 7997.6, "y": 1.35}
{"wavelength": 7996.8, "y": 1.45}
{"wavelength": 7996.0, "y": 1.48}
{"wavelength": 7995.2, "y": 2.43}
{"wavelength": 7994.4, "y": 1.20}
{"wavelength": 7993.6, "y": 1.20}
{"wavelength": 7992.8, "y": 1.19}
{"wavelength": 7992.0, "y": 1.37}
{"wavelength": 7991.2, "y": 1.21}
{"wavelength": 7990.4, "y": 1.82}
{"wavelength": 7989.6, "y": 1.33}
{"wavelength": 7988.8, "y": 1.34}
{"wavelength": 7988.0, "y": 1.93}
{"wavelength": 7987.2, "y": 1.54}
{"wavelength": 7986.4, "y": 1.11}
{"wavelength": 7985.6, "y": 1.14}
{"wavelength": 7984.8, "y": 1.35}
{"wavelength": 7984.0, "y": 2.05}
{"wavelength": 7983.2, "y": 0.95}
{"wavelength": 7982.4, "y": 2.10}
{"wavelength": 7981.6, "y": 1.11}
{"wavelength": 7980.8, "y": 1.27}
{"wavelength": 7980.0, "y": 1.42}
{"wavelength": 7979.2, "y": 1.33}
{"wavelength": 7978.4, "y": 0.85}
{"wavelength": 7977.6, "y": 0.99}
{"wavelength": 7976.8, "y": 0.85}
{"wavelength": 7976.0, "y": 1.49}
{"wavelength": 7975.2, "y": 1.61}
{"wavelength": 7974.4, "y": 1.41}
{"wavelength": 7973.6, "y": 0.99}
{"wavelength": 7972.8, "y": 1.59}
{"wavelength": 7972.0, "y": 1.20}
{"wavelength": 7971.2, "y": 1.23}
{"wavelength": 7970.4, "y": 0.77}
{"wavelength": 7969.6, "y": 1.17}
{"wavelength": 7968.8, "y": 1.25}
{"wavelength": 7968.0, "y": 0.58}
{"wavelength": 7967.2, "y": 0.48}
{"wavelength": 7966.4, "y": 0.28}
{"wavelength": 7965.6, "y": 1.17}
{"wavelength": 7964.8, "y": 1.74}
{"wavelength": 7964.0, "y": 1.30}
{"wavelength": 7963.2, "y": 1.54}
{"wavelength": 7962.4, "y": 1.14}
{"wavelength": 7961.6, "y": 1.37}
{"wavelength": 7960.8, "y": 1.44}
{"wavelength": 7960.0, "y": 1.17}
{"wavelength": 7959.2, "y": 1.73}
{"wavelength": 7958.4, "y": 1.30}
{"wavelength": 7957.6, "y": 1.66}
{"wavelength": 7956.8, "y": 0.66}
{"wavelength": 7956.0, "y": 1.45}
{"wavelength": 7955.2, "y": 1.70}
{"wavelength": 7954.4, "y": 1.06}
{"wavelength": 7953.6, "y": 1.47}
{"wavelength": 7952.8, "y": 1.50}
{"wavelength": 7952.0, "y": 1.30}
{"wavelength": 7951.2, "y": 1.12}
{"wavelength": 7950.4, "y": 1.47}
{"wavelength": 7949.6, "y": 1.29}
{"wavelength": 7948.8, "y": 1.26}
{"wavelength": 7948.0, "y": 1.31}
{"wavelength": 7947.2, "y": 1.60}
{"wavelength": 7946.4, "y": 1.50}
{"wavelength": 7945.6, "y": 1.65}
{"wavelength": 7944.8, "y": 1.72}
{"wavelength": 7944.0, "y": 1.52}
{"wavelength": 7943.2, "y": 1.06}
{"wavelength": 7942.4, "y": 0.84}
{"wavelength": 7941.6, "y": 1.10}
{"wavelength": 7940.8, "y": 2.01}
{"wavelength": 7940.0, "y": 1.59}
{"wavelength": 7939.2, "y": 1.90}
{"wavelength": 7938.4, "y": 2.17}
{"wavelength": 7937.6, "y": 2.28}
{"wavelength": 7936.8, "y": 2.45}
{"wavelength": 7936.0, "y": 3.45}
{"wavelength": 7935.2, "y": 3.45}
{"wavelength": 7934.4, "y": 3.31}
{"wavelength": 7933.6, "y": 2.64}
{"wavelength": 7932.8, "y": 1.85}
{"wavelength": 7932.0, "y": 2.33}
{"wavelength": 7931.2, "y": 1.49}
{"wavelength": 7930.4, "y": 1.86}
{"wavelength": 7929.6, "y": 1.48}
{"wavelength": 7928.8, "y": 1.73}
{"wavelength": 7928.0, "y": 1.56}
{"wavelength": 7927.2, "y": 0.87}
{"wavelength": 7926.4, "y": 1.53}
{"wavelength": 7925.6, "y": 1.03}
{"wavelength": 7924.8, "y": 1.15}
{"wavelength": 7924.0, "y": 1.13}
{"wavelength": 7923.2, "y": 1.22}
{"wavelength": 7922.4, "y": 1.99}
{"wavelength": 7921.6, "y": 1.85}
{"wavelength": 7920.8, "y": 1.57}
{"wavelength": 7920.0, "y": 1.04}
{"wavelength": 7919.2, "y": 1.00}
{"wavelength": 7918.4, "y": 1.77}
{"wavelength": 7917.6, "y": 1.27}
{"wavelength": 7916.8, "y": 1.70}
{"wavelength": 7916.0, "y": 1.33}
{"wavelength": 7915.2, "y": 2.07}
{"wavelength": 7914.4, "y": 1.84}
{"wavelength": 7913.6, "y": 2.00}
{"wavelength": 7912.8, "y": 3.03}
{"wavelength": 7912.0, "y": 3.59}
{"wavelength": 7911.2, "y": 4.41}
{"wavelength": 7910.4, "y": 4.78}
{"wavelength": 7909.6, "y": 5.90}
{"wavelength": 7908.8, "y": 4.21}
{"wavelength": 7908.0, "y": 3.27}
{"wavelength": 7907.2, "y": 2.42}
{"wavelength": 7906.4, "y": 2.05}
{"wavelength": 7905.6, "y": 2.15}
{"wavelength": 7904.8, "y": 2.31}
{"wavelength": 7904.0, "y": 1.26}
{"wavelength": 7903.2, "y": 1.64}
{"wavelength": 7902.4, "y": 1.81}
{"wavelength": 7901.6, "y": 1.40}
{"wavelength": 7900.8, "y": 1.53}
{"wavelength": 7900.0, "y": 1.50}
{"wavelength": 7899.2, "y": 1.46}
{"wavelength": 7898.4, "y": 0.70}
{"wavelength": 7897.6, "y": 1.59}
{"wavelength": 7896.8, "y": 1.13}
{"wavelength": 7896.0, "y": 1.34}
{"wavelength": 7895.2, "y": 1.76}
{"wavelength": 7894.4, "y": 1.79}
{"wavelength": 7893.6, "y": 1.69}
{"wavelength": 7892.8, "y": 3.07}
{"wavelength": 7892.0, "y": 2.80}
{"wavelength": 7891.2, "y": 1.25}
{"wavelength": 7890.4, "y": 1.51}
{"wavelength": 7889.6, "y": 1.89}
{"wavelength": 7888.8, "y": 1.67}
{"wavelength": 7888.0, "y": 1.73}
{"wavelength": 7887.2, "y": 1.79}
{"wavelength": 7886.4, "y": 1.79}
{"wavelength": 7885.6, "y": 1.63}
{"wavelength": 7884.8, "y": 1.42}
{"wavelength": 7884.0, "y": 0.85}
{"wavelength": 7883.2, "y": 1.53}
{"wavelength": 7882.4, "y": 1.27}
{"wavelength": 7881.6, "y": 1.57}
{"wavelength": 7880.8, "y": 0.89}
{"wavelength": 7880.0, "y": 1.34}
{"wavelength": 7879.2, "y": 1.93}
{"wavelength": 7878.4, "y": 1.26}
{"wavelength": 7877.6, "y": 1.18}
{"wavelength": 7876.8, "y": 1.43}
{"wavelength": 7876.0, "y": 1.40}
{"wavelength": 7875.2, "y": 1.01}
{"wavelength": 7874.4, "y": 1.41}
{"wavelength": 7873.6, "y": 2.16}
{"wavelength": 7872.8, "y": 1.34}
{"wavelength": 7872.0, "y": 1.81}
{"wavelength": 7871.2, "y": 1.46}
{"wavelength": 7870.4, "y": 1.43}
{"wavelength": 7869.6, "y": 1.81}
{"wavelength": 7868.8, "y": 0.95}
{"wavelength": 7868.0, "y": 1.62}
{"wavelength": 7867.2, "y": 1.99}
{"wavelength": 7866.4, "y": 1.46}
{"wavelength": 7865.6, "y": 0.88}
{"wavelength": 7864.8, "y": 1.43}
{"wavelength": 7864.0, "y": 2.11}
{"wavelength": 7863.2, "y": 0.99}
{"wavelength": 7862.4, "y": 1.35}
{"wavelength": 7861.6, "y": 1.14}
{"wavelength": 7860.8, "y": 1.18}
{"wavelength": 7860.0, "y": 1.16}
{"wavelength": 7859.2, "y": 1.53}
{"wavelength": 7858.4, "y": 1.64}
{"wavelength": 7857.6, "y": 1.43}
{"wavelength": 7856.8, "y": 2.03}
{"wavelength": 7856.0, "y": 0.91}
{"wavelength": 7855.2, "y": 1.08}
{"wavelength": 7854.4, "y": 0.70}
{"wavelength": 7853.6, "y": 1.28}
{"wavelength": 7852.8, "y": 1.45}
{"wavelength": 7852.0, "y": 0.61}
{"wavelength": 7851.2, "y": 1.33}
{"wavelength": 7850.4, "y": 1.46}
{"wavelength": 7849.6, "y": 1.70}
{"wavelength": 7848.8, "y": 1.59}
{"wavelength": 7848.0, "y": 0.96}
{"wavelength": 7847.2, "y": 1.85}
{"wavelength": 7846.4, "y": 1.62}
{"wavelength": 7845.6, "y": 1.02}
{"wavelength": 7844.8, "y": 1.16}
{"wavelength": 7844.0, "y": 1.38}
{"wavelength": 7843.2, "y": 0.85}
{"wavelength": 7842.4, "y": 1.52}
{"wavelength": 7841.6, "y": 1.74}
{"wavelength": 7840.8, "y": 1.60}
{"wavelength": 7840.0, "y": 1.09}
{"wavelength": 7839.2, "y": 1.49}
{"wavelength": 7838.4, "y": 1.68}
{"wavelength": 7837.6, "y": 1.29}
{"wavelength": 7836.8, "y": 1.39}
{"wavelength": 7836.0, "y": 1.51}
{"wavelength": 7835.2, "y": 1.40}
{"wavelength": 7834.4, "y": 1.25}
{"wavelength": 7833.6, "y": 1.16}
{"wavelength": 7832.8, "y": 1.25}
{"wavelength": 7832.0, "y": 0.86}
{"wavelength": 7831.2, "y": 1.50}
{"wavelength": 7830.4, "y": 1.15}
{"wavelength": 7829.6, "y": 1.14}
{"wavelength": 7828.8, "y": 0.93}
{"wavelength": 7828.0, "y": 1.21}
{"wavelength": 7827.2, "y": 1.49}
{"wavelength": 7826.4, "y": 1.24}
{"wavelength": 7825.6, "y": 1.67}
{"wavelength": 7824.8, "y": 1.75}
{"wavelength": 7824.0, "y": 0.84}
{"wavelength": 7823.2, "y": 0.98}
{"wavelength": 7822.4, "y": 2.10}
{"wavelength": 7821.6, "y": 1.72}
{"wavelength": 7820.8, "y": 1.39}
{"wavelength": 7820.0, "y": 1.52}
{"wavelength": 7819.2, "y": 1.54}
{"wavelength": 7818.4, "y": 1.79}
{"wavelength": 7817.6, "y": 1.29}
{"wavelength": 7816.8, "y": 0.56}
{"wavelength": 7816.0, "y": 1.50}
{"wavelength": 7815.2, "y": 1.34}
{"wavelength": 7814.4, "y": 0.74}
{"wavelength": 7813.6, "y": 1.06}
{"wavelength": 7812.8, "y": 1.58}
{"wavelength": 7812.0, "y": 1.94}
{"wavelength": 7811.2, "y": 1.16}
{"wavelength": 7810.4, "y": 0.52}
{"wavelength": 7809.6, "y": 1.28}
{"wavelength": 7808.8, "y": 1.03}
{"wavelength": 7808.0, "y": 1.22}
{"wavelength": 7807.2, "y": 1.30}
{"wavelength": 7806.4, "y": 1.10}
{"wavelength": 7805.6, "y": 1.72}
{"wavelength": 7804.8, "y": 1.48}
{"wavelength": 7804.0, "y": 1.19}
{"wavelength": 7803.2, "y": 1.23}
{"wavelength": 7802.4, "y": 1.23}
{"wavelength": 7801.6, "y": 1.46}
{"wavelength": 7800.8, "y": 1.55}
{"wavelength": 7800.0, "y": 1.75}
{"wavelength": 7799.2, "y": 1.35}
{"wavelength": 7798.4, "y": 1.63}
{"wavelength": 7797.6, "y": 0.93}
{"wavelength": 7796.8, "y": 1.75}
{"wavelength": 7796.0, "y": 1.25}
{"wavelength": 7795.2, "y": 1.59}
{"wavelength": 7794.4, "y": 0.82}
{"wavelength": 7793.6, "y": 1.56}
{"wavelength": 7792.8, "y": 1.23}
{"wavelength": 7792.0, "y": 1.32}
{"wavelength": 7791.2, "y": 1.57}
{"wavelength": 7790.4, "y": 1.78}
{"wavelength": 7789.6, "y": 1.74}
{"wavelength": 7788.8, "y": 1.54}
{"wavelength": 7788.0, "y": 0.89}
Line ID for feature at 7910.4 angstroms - H-alpha 6563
